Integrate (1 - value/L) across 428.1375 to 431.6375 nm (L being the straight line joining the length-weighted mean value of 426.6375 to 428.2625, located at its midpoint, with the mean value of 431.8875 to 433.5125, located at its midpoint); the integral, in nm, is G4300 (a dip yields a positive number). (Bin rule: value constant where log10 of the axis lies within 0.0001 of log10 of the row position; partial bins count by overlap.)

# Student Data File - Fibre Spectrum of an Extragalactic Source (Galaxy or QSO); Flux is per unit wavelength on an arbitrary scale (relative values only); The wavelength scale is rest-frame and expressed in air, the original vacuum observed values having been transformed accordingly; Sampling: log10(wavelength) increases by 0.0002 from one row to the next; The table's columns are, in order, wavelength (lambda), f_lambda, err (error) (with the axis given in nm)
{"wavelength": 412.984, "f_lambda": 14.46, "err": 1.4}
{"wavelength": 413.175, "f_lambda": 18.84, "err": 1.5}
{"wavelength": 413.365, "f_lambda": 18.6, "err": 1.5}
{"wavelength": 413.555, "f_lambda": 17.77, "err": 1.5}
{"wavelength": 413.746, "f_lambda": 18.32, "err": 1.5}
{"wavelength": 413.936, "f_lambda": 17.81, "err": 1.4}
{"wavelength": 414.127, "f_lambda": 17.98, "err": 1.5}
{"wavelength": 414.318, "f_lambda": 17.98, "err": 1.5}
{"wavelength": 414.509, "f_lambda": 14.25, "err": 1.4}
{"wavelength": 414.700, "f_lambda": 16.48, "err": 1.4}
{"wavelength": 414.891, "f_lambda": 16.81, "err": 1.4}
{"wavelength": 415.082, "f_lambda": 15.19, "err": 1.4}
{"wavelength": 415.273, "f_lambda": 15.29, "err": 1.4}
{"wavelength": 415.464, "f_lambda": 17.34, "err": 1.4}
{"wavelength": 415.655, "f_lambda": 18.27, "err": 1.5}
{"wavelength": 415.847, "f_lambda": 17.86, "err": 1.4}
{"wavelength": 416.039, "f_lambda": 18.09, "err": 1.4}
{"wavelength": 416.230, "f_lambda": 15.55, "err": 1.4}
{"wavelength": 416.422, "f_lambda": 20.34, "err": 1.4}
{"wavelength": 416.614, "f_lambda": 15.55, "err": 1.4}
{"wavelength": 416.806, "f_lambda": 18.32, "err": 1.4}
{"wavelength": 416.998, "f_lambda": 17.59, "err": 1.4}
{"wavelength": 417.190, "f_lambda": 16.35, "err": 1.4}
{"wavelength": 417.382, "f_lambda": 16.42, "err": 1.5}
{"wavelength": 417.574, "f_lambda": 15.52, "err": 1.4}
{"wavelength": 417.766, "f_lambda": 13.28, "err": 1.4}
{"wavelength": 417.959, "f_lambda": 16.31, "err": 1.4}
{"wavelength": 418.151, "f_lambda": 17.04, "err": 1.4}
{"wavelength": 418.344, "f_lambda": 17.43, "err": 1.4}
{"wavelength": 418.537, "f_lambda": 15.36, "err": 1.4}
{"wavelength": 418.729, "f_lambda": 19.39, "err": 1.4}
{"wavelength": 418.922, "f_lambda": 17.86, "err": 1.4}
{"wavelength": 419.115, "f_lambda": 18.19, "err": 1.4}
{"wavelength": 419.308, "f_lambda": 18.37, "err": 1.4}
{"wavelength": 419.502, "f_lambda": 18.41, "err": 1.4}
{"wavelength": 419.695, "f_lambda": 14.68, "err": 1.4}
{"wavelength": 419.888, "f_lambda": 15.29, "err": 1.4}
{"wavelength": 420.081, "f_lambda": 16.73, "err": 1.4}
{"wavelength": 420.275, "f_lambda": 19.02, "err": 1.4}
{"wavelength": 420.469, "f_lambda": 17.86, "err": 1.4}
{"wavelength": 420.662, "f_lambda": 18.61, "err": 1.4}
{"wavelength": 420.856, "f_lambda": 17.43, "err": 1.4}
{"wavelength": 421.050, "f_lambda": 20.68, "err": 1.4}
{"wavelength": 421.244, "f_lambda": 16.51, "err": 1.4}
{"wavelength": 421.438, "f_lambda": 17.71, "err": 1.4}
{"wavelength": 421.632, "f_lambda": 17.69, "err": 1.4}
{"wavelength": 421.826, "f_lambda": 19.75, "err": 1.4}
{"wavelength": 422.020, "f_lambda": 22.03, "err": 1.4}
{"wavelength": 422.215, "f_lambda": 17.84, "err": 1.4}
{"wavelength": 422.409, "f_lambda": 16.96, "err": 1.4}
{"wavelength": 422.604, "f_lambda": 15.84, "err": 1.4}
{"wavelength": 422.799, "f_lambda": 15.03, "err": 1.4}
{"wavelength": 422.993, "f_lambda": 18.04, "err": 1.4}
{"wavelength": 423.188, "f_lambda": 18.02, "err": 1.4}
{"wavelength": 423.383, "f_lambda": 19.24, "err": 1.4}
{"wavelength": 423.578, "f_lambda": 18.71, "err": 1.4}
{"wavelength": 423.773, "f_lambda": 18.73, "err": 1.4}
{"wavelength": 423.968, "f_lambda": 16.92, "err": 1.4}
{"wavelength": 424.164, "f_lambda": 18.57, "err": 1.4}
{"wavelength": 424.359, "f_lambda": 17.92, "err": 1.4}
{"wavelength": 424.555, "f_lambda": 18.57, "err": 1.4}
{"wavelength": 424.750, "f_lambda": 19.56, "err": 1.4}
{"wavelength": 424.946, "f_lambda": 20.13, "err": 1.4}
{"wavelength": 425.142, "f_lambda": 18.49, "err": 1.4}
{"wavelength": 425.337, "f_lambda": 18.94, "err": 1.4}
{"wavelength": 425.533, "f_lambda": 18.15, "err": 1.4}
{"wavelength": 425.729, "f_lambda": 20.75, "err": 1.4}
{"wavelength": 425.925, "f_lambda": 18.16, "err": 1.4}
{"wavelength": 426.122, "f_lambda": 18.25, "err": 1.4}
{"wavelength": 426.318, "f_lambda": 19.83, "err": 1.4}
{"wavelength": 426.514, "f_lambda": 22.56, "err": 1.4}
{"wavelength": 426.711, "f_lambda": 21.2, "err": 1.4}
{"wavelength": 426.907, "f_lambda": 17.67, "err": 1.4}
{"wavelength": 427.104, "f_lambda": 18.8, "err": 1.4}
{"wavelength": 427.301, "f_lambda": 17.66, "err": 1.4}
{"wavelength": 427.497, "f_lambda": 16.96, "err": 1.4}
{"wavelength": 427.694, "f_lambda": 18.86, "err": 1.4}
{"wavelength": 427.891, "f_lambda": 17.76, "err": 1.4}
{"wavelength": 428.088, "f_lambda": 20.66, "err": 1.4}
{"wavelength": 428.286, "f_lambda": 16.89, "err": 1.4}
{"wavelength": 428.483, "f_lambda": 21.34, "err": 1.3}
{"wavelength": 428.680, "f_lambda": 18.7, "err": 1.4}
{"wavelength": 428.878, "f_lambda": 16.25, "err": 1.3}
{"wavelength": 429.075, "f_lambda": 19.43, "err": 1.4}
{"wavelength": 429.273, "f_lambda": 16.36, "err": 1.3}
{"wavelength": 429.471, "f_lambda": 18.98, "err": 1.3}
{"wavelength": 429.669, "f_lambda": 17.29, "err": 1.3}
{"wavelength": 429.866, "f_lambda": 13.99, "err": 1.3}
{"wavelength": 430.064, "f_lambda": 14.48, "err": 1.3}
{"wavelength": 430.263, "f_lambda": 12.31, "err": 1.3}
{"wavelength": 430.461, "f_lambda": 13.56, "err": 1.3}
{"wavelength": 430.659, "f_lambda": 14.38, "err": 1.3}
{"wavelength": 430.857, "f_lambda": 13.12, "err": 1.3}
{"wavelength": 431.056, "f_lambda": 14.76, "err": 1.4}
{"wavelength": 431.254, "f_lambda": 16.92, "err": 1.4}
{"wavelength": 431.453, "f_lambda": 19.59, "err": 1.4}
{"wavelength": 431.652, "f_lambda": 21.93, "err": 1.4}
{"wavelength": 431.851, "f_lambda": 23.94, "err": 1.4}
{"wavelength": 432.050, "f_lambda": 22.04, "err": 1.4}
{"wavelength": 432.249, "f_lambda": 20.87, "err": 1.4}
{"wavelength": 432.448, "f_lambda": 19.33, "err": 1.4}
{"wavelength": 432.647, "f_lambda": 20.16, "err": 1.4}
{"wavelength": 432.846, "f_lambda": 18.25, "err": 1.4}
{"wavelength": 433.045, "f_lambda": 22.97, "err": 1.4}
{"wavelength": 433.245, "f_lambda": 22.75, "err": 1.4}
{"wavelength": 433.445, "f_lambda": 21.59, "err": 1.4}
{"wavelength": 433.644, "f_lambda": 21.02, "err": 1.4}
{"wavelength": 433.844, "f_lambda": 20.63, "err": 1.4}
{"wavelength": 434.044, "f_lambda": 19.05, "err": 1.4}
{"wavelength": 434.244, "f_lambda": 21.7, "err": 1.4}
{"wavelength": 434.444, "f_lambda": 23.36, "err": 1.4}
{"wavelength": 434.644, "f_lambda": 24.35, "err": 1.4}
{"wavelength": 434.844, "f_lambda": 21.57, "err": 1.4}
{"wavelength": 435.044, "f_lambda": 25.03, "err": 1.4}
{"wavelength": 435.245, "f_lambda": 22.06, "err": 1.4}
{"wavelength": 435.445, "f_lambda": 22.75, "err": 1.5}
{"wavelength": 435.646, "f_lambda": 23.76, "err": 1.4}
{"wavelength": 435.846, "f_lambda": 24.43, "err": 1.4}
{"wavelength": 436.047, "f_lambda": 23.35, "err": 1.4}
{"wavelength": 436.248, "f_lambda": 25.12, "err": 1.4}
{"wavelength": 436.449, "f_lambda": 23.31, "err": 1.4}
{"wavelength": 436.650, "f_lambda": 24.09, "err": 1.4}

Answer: 0.56 nm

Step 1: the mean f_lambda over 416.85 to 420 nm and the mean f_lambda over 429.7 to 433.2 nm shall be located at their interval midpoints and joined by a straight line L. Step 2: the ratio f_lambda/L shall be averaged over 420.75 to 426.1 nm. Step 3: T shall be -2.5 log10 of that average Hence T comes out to -0.073 mag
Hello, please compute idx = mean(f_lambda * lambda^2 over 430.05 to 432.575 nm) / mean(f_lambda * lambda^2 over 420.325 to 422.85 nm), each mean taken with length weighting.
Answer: 1.02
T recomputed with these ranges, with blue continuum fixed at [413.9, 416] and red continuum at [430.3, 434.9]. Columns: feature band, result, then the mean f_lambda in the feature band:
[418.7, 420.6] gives 0.01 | 17.5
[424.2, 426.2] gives -0.02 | 18.9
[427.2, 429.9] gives 0.06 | 18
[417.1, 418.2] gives 0.10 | 15.8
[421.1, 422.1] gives -0.05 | 18.8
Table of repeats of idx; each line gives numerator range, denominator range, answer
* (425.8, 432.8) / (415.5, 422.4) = 1.09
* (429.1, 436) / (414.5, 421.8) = 1.23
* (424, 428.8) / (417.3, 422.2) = 1.12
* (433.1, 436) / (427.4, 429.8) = 1.27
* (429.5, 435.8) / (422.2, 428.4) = 1.10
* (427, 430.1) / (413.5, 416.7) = 1.11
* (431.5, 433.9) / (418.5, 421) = 1.28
